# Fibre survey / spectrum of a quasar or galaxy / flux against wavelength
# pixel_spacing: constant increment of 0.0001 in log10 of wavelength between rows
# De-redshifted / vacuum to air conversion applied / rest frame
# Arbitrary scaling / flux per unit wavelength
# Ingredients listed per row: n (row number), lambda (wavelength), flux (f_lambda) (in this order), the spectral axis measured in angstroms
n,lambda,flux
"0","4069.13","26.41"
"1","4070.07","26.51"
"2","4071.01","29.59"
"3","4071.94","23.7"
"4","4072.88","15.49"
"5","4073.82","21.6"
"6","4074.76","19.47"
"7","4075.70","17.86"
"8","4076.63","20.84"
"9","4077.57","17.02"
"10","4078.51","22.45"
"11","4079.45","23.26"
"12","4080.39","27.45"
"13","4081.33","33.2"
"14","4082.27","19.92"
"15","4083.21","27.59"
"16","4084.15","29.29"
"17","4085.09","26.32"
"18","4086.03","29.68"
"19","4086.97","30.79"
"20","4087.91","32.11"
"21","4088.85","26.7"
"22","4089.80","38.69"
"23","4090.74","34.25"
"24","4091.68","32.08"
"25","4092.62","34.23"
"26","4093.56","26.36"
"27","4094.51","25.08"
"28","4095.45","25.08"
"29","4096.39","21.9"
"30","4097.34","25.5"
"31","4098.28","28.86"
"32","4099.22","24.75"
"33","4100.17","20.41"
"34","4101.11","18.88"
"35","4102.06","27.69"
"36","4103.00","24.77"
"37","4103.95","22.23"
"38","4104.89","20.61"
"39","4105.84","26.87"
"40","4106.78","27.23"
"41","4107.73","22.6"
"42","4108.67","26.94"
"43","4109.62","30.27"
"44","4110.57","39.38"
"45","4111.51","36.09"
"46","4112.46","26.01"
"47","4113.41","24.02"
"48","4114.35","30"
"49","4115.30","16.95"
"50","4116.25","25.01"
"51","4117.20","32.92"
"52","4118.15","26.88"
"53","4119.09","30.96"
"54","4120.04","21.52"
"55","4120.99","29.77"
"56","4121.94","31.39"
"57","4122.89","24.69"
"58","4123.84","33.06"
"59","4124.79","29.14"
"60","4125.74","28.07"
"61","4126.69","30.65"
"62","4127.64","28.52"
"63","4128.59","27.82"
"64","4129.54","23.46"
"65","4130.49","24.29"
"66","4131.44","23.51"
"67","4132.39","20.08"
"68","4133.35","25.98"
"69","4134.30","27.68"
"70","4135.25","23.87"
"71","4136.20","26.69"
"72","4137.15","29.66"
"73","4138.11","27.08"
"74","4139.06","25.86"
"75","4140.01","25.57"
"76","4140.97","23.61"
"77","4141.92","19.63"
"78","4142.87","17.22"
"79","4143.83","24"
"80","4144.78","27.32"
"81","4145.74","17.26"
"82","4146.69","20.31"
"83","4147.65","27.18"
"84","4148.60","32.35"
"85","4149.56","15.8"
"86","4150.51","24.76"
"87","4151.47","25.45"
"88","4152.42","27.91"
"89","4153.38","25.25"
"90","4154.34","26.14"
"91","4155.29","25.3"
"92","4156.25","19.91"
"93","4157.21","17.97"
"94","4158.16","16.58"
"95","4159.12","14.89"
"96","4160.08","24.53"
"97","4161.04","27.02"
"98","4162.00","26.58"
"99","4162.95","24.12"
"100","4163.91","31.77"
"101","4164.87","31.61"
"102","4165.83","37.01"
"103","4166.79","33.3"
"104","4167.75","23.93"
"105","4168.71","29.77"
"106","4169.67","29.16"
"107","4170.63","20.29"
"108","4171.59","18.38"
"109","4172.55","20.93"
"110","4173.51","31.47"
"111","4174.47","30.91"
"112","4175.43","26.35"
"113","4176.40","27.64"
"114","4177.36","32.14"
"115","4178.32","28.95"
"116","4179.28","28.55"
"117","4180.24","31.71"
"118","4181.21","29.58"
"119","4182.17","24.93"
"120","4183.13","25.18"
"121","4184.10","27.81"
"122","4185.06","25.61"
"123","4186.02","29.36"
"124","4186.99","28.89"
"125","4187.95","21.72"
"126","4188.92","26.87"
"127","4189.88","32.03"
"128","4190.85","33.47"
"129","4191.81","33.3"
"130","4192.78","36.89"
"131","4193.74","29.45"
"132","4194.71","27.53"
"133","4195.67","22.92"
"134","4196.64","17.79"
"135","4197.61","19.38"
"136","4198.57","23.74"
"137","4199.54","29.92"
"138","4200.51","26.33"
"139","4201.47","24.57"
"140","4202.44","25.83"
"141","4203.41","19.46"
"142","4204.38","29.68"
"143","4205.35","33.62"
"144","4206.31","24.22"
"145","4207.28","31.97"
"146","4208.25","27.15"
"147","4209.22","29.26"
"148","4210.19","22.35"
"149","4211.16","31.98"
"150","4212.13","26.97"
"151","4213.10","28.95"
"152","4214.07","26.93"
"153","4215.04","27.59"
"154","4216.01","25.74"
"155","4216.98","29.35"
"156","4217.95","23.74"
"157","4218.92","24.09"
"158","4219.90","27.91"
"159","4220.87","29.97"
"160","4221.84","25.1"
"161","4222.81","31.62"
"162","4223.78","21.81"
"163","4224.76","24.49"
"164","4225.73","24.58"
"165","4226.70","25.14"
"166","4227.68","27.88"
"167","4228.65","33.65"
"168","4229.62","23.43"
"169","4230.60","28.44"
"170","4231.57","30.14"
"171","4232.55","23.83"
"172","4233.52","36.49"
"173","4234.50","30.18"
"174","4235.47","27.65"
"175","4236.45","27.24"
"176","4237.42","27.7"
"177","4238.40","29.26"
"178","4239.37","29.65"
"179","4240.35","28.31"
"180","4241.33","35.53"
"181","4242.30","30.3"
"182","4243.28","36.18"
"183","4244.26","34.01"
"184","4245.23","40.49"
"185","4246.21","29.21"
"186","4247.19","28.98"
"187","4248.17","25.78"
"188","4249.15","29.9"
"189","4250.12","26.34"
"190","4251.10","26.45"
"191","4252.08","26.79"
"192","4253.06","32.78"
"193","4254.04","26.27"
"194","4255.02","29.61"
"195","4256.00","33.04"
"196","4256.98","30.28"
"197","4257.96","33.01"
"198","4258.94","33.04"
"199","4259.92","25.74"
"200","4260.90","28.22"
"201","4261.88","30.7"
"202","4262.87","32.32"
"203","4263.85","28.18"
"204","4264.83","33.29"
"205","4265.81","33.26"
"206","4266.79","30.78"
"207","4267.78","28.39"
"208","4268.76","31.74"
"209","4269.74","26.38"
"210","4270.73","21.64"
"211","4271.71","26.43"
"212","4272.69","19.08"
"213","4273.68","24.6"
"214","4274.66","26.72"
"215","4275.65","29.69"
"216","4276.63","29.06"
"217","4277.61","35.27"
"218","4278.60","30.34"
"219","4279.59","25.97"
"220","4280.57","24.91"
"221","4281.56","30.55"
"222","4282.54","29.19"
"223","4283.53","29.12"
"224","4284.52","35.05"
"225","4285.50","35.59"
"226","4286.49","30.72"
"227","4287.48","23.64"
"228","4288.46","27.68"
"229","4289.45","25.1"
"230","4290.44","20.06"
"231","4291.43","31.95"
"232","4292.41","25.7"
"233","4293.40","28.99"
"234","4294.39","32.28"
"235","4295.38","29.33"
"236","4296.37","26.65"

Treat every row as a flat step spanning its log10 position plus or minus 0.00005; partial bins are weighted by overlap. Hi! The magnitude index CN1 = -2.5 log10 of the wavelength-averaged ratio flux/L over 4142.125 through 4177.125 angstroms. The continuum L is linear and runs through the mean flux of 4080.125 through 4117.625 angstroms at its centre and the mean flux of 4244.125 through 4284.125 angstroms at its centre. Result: 0.126 mag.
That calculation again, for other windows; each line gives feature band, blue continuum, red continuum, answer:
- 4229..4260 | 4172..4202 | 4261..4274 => -0.071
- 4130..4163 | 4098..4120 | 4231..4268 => 0.157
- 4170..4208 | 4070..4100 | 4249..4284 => 0.020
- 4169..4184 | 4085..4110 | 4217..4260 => 0.041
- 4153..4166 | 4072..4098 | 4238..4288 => 0.123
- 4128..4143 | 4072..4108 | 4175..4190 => 0.082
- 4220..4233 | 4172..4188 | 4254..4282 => 0.058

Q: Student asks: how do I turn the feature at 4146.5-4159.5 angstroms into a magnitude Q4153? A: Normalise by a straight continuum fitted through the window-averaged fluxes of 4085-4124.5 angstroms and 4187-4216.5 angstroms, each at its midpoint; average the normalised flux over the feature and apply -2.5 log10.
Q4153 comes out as 0.19 mag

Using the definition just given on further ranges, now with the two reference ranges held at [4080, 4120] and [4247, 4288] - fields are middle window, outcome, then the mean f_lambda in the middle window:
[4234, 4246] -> -0.093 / 31.3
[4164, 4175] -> 0.004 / 28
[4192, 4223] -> 0.059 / 27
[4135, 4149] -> 0.141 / 24.5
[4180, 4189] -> 0.048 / 27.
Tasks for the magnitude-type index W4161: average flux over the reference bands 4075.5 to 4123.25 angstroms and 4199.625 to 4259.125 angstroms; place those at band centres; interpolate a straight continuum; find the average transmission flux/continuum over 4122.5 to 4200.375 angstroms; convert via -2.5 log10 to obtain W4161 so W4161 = 0.06 mag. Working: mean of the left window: 26.8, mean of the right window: 28.6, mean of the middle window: 26.1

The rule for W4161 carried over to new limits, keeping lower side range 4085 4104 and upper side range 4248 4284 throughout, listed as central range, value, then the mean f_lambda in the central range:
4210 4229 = 0.06 mag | 27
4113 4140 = 0.04 mag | 26.8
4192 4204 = 0.11 mag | 25.5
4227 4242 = -0.03 mag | 29.3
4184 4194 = -0.05 mag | 29.7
